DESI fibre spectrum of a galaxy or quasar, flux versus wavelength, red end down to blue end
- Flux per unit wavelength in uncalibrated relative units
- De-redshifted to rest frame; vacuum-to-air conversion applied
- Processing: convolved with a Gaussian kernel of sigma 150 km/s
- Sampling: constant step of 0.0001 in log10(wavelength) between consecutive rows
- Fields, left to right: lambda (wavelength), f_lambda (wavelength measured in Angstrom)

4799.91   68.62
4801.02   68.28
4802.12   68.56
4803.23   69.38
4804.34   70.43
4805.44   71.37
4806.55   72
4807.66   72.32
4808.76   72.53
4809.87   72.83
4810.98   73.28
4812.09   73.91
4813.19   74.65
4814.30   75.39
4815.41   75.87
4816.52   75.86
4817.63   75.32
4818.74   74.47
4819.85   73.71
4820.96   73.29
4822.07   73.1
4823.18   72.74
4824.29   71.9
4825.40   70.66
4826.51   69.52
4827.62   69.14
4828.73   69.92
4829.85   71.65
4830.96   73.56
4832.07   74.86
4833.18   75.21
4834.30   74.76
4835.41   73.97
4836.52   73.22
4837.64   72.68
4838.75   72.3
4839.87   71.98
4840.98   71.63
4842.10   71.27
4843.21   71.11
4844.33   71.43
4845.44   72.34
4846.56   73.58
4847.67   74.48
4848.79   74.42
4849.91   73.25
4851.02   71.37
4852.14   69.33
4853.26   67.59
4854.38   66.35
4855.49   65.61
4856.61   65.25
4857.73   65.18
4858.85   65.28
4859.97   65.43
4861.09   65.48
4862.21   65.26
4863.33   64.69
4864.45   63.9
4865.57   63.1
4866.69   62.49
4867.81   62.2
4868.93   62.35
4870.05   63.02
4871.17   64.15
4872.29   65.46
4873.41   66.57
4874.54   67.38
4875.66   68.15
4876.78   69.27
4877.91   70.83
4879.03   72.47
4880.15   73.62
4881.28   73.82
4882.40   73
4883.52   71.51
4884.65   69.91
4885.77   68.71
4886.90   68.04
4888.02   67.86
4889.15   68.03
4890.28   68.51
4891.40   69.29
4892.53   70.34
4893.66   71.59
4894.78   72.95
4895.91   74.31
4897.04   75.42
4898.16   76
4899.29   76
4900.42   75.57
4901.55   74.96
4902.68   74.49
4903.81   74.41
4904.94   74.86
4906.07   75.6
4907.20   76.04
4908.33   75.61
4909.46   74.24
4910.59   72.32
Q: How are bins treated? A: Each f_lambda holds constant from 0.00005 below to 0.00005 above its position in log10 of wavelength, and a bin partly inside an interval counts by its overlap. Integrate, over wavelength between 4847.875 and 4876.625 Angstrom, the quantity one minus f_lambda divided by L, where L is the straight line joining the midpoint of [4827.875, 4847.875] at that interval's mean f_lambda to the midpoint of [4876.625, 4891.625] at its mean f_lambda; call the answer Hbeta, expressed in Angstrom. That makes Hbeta 2.10 Angstrom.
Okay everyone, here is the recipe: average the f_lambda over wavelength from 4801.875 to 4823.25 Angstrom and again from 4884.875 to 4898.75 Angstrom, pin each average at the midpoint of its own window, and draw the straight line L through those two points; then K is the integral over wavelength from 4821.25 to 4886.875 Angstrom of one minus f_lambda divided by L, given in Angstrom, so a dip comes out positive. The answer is 2.2 Angstrom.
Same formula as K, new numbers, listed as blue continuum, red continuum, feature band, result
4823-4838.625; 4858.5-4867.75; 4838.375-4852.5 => -0.72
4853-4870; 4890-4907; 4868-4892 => 0.21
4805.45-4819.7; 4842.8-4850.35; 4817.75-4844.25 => 0.32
